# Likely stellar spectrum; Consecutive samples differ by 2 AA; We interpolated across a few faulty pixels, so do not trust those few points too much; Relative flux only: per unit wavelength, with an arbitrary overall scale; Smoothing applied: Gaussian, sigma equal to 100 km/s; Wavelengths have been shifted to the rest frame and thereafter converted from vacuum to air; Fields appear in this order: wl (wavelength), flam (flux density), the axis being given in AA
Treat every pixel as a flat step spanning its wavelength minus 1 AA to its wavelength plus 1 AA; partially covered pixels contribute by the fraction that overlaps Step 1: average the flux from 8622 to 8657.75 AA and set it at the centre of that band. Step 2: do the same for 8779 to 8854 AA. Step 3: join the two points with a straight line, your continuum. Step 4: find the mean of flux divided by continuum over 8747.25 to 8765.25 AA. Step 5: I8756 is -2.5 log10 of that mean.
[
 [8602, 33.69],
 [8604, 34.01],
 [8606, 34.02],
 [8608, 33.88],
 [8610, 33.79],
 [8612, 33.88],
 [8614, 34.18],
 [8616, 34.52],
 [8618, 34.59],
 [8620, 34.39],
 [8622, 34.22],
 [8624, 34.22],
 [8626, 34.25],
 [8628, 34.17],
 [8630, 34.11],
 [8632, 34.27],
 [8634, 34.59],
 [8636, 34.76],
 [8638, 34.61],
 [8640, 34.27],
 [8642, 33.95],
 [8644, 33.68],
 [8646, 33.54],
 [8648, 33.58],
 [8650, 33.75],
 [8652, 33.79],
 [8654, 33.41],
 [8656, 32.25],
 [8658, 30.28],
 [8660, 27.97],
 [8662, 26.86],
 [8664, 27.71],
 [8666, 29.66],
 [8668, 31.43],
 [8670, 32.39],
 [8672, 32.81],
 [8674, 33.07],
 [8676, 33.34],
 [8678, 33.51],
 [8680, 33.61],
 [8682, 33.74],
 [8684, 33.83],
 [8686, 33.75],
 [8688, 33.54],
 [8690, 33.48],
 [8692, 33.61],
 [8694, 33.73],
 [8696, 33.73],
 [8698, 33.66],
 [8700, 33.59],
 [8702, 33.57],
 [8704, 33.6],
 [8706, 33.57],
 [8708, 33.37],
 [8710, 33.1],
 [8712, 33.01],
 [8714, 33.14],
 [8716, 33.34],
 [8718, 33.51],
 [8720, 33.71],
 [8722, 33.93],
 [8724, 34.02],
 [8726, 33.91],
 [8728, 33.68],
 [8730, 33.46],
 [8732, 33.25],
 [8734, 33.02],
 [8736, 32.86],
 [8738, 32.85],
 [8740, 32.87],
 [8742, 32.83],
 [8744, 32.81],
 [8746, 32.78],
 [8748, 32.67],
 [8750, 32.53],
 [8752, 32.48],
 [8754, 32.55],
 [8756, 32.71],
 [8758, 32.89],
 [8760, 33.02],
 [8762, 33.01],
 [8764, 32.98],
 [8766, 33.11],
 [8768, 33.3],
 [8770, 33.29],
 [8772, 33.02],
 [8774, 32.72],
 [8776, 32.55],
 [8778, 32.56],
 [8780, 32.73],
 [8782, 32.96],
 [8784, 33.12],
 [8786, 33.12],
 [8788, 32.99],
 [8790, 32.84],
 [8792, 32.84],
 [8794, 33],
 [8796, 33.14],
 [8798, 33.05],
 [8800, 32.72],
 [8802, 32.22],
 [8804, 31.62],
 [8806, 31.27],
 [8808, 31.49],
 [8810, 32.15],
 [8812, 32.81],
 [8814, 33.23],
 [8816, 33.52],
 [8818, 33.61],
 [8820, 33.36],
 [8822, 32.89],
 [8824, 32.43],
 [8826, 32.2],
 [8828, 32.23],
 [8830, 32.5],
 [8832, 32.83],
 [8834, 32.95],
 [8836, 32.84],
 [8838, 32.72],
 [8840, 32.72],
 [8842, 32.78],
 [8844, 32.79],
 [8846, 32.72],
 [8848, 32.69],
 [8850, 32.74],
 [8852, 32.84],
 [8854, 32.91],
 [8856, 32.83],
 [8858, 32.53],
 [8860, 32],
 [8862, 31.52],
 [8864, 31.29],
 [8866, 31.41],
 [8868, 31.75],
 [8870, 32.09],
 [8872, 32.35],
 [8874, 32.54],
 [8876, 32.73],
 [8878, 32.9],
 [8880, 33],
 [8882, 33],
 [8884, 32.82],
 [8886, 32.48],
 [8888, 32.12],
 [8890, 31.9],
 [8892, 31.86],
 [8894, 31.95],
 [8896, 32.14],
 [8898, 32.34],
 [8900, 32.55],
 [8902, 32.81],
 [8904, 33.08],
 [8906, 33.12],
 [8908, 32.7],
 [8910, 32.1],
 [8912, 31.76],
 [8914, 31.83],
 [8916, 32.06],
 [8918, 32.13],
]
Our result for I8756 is 0.01 mag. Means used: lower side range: 33.9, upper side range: 32.7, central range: 32.8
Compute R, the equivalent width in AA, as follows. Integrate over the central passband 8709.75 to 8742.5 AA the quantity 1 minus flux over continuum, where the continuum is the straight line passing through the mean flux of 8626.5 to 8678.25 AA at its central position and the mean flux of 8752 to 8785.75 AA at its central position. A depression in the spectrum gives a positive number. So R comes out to -0.5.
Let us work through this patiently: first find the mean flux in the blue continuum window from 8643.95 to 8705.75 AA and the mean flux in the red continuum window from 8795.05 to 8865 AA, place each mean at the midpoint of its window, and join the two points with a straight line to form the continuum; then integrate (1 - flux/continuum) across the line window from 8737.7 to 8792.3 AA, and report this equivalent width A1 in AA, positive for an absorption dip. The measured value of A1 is -0.5 AA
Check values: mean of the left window 32.6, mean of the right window 32.6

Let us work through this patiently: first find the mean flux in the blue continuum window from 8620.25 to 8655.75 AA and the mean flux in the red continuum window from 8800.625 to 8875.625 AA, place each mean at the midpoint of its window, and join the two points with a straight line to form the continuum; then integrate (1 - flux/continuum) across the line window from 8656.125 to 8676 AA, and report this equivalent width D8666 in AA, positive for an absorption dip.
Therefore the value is 2.0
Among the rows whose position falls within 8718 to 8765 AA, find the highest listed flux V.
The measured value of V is 34.02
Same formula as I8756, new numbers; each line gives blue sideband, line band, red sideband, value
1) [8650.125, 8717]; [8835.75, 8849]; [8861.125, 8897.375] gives -0.02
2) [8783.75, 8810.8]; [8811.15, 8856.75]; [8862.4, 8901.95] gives -0.01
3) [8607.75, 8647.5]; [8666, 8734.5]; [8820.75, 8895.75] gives 0.01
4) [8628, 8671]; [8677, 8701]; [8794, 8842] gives -0.04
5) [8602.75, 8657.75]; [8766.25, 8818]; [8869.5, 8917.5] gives 0.01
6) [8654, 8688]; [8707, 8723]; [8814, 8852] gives -0.04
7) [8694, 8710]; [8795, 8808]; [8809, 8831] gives 0.02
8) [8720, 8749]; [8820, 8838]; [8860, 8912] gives 0.00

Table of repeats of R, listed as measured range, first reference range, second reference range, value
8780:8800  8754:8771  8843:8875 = -0.1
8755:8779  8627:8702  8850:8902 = -0.2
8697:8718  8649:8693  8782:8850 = -0.7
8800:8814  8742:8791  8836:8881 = 0.3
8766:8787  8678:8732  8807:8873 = 0.1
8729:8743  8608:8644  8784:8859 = 0.2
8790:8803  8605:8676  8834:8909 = -0.1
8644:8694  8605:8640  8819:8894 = 2.3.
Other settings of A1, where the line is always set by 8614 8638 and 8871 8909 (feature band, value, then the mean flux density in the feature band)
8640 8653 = 0.18 AA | 33.8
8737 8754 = 0.42 AA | 32.7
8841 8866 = 0.28 AA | 32.4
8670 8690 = 0.34 AA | 33.4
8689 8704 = 0.12 AA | 33.6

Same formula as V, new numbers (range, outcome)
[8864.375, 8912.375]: 33.12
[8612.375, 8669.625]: 34.76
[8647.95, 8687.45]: 33.83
